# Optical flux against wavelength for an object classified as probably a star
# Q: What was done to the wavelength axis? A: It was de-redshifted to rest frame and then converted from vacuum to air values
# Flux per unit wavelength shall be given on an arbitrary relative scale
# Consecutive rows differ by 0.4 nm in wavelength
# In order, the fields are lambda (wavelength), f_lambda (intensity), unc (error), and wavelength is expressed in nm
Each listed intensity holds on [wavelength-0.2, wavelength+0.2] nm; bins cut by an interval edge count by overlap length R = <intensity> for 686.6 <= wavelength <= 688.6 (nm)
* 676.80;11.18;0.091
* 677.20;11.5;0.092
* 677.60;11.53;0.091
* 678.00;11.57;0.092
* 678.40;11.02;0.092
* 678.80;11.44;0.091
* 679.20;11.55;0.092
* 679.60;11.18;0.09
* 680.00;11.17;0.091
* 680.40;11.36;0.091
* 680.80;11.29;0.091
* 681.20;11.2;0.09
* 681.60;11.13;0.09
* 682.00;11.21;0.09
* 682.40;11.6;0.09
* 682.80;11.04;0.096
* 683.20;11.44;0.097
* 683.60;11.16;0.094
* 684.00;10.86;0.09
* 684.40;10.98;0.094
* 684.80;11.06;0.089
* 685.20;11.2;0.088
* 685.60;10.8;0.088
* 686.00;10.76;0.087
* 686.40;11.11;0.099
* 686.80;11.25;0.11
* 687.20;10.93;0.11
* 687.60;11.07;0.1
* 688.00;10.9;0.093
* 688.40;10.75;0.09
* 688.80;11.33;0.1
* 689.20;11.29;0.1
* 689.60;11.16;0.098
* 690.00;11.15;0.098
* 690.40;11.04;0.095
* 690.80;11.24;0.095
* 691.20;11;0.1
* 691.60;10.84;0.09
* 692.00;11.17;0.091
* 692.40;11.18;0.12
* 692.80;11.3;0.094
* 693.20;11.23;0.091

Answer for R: 11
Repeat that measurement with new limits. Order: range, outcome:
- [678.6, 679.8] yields 11.4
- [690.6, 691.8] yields 11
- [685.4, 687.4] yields 11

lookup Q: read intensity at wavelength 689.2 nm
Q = 11.29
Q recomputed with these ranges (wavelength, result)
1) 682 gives 11.21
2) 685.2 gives 11.2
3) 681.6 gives 11.13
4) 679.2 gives 11.55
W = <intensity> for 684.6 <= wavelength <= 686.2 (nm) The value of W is 11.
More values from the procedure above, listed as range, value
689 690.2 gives 11.2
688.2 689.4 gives 11.1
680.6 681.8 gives 11.2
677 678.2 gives 11.5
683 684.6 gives 11.1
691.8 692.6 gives 11.2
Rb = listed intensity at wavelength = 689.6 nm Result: 11.16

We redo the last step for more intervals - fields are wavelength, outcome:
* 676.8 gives 11.18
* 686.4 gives 11.11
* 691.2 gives 11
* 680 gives 11.17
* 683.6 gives 11.16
